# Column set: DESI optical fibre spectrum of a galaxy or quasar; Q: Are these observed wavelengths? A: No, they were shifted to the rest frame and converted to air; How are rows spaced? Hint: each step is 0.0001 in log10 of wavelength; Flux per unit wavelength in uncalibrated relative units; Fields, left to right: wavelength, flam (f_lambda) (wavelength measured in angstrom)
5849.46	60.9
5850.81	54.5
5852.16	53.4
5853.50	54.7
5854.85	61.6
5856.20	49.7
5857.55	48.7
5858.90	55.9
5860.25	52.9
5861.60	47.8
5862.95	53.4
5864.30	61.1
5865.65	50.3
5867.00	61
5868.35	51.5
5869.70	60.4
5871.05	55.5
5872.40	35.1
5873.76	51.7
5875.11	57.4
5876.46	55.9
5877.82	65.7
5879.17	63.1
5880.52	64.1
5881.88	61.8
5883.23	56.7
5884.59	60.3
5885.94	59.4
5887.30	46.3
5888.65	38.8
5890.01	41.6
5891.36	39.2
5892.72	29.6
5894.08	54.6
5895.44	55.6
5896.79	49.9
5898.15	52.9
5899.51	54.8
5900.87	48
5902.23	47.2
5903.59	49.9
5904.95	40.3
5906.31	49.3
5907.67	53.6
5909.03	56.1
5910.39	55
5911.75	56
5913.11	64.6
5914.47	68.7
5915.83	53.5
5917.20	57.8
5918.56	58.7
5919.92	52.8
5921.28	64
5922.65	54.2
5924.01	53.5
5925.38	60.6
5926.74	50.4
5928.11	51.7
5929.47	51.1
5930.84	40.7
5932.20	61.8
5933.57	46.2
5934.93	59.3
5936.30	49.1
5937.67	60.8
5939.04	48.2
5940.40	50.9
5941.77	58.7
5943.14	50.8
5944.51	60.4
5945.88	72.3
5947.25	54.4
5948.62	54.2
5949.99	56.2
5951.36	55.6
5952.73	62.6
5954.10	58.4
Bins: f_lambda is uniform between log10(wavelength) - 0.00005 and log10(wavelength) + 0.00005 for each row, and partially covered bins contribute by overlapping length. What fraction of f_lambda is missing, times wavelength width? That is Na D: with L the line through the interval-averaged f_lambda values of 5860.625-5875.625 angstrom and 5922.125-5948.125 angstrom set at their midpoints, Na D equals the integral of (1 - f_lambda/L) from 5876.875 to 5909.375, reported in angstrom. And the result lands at 1.2 angstrom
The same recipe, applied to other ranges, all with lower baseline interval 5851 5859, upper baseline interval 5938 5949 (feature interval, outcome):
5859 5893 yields 0.8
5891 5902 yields 1.4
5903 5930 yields 0.3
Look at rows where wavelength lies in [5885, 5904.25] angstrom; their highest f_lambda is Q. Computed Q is 59.4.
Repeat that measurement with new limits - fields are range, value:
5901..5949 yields 72.3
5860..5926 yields 68.7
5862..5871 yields 61.1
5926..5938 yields 61.8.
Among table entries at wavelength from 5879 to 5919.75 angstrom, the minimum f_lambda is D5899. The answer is 29.6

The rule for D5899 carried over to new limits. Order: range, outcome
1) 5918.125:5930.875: 40.7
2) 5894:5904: 47.2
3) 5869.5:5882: 35.1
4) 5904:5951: 40.3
